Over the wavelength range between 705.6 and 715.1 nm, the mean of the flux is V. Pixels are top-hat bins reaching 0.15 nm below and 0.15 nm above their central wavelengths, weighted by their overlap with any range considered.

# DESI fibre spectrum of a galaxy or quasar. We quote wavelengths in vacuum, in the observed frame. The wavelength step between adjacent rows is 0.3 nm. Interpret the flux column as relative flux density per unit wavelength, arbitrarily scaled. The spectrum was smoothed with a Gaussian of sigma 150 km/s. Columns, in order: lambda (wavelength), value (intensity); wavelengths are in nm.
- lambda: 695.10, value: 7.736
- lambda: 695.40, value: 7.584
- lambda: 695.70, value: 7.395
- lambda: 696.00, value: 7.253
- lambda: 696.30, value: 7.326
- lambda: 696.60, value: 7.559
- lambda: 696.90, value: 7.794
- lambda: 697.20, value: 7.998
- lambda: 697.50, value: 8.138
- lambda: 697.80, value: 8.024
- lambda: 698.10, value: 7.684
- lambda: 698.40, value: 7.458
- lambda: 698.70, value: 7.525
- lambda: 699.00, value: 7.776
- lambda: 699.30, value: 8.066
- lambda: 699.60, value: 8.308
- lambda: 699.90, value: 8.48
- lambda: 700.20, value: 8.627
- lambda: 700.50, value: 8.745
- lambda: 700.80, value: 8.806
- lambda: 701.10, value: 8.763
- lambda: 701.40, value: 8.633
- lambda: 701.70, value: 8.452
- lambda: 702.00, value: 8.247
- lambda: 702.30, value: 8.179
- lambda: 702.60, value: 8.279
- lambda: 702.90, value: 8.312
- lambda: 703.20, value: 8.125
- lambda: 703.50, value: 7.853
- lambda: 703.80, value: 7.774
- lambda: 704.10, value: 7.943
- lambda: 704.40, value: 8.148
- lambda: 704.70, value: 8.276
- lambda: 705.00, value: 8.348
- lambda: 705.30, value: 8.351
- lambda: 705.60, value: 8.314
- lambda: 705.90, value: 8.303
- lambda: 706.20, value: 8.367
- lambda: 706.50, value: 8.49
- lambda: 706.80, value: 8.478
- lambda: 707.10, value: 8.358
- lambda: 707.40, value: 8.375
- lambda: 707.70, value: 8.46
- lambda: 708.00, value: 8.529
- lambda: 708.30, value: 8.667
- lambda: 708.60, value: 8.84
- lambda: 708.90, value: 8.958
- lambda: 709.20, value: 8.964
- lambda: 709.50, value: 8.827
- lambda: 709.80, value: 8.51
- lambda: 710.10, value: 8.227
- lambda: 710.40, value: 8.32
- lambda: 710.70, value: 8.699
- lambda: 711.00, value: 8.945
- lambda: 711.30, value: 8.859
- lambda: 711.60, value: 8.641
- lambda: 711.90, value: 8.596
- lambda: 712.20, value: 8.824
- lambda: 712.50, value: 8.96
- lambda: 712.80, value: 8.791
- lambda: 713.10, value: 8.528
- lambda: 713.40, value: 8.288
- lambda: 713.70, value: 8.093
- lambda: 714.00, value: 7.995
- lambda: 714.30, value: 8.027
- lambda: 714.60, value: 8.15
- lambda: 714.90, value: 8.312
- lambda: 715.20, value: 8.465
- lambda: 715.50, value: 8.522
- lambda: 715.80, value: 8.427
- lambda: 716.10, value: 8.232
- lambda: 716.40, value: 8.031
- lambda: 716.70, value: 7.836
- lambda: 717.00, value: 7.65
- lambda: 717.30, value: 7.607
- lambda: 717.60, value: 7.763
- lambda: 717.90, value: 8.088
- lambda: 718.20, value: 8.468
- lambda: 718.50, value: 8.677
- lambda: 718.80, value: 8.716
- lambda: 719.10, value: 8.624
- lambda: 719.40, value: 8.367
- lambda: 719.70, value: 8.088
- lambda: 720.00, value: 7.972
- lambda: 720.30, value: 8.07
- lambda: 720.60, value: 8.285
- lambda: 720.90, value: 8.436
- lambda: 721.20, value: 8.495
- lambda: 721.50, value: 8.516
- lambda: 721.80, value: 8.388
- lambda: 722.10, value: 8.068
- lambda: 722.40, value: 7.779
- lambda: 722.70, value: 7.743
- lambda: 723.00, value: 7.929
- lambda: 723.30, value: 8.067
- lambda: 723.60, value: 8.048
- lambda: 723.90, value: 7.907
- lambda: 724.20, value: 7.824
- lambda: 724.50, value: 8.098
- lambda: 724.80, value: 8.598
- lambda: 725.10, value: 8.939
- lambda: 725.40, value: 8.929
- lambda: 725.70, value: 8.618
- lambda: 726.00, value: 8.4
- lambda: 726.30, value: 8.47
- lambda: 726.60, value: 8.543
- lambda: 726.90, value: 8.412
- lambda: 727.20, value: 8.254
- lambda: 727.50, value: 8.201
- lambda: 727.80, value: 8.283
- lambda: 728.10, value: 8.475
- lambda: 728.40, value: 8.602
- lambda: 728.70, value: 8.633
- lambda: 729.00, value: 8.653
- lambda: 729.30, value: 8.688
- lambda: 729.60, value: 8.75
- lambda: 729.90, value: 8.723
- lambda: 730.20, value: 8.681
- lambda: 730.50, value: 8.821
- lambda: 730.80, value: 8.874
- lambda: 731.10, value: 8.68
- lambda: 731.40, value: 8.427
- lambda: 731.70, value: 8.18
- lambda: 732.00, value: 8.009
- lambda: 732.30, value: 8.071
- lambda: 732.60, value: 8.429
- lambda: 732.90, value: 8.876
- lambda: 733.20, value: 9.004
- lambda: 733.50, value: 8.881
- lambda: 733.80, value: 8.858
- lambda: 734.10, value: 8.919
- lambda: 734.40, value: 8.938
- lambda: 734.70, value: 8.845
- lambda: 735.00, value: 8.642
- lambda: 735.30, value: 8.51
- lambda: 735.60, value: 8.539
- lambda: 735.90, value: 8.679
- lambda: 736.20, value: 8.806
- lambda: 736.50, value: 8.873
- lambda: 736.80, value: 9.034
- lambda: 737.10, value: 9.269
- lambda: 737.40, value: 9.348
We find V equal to 8.52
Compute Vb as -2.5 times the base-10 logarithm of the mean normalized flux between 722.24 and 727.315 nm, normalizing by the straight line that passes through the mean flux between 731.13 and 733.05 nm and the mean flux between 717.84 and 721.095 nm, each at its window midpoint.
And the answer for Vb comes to 0.011 mag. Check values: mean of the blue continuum 8.35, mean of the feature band 8.27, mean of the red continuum 8.35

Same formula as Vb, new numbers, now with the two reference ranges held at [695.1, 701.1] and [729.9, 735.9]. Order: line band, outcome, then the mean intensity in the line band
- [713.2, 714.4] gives 0.018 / 8.12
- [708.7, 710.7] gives -0.061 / 8.64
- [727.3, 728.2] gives 0.030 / 8.31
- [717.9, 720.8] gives 0.003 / 8.35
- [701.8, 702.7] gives -0.029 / 8.24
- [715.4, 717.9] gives 0.042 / 8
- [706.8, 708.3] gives -0.043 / 8.46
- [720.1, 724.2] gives 0.040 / 8.12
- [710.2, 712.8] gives -0.066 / 8.72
